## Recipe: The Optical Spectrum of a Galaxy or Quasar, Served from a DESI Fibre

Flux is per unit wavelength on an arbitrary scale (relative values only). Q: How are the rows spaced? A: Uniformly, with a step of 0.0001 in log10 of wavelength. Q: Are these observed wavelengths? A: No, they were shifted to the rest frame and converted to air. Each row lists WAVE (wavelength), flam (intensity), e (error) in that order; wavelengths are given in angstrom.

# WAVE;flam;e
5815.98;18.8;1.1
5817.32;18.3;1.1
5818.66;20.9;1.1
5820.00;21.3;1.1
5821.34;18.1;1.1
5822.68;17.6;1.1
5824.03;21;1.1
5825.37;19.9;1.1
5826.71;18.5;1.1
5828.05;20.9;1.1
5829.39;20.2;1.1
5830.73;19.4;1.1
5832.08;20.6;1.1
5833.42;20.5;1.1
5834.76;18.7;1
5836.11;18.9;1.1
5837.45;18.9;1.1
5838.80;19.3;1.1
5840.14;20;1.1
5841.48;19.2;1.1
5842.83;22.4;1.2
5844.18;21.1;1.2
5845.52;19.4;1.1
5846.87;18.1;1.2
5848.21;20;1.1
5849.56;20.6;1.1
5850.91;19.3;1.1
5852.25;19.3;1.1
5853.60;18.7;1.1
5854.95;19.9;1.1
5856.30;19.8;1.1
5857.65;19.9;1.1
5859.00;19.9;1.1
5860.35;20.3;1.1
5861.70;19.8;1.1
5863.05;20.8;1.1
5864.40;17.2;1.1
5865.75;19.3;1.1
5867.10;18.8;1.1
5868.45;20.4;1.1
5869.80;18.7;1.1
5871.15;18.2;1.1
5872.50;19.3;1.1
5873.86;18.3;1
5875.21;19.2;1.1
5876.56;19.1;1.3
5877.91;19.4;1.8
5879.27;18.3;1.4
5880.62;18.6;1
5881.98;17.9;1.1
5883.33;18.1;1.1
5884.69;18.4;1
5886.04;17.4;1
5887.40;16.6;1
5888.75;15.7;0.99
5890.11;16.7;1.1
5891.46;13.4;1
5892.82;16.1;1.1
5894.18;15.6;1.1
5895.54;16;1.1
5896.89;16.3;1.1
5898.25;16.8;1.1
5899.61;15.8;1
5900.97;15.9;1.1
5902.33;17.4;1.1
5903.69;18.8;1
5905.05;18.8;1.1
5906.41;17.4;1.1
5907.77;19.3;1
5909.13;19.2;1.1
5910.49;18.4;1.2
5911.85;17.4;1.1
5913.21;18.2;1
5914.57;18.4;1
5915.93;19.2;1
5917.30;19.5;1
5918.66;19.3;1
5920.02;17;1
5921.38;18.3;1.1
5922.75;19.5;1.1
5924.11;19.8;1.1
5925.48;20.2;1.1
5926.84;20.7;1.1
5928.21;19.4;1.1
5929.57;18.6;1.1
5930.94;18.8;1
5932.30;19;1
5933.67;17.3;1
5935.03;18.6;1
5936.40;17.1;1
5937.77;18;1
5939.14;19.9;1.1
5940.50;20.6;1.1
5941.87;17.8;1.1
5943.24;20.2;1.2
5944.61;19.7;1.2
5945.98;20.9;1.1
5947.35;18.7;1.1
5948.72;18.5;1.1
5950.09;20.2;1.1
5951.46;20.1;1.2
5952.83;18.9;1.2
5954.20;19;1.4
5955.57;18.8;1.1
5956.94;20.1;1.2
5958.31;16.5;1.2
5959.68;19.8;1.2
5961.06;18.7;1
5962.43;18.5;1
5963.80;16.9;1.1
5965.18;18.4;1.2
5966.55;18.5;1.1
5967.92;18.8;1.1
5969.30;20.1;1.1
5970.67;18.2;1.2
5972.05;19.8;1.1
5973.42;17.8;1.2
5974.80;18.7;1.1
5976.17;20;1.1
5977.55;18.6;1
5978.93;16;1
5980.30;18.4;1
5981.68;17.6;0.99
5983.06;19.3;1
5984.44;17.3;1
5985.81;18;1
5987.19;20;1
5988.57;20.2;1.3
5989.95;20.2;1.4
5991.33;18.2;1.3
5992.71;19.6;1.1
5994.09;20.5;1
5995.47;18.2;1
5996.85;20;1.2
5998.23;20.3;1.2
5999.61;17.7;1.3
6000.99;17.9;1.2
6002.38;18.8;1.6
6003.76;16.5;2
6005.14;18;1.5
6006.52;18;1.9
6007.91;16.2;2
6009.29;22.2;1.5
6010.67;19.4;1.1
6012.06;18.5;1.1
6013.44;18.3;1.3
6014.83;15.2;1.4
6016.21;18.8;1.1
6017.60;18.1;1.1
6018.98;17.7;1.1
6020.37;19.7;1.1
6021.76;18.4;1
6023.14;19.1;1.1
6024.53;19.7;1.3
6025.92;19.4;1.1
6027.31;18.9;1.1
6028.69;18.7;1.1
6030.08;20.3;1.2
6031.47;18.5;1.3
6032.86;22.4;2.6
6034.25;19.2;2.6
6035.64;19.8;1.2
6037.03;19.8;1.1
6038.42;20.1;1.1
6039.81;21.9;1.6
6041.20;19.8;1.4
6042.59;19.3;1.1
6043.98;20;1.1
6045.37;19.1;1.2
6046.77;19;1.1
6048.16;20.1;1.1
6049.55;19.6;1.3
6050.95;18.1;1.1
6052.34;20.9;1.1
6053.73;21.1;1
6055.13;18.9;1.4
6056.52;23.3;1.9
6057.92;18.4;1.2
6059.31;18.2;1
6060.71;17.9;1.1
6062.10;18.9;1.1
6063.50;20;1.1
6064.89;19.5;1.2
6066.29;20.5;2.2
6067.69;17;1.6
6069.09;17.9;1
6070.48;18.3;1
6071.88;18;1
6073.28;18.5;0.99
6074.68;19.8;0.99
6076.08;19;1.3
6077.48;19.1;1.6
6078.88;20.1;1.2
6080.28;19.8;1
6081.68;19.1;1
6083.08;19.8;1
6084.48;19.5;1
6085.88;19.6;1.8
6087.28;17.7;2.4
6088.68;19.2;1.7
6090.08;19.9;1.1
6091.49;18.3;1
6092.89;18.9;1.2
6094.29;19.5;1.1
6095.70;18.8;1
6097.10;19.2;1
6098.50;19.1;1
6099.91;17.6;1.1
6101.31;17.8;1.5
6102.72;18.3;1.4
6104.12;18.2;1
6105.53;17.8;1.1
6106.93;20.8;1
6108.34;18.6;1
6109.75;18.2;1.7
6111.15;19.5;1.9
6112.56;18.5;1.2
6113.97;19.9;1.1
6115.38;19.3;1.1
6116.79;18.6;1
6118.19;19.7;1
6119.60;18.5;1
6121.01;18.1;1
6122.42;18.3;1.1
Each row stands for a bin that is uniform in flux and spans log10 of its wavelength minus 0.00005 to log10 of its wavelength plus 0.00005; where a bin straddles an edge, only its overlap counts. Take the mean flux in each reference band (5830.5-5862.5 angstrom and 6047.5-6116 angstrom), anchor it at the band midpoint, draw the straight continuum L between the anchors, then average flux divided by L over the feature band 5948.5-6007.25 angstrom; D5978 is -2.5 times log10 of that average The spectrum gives 0.037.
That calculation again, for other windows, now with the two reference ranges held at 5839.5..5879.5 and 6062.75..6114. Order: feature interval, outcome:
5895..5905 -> 0.15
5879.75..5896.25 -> 0.16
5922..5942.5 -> 0.02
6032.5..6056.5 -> -0.05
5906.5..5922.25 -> 0.05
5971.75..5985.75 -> 0.05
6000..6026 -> 0.04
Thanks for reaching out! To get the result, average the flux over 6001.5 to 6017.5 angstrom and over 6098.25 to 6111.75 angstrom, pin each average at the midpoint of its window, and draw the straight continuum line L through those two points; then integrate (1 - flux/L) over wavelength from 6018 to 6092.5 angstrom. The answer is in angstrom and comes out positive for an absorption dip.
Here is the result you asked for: -4.1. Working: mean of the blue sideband 18.2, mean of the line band 19.4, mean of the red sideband 18.6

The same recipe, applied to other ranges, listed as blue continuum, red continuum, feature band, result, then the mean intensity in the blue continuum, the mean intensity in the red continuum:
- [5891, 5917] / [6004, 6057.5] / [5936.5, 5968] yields -1.56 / 17.3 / 19.3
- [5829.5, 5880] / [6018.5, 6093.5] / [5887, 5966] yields 4.67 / 19.5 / 19.4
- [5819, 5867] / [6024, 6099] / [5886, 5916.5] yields 3.81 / 19.7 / 19.4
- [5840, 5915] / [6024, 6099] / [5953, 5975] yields 0.26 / 18.4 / 19.4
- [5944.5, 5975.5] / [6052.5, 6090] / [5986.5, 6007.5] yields 0.14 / 18.9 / 19.2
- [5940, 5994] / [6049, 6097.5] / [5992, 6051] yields -0.10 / 18.9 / 19.2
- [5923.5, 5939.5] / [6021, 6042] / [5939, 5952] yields -0.42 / 18.9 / 19.7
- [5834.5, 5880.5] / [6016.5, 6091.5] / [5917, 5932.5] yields 0.18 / 19.4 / 19.4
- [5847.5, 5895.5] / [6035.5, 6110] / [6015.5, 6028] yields 0.11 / 18.5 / 19.2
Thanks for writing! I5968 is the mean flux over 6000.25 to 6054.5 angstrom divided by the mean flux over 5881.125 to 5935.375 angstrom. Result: 1.1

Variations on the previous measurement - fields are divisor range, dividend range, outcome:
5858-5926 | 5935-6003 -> 1.04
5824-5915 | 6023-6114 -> 1.03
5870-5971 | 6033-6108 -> 1.05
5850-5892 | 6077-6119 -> 1.02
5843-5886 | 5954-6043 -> 0.98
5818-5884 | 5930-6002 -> 0.97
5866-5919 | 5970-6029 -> 1.04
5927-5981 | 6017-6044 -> 1.04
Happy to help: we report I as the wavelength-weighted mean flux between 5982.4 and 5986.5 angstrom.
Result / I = 18.2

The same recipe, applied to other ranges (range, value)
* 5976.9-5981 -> 17.7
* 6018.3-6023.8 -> 18.7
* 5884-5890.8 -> 17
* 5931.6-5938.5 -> 18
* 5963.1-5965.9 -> 17.7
